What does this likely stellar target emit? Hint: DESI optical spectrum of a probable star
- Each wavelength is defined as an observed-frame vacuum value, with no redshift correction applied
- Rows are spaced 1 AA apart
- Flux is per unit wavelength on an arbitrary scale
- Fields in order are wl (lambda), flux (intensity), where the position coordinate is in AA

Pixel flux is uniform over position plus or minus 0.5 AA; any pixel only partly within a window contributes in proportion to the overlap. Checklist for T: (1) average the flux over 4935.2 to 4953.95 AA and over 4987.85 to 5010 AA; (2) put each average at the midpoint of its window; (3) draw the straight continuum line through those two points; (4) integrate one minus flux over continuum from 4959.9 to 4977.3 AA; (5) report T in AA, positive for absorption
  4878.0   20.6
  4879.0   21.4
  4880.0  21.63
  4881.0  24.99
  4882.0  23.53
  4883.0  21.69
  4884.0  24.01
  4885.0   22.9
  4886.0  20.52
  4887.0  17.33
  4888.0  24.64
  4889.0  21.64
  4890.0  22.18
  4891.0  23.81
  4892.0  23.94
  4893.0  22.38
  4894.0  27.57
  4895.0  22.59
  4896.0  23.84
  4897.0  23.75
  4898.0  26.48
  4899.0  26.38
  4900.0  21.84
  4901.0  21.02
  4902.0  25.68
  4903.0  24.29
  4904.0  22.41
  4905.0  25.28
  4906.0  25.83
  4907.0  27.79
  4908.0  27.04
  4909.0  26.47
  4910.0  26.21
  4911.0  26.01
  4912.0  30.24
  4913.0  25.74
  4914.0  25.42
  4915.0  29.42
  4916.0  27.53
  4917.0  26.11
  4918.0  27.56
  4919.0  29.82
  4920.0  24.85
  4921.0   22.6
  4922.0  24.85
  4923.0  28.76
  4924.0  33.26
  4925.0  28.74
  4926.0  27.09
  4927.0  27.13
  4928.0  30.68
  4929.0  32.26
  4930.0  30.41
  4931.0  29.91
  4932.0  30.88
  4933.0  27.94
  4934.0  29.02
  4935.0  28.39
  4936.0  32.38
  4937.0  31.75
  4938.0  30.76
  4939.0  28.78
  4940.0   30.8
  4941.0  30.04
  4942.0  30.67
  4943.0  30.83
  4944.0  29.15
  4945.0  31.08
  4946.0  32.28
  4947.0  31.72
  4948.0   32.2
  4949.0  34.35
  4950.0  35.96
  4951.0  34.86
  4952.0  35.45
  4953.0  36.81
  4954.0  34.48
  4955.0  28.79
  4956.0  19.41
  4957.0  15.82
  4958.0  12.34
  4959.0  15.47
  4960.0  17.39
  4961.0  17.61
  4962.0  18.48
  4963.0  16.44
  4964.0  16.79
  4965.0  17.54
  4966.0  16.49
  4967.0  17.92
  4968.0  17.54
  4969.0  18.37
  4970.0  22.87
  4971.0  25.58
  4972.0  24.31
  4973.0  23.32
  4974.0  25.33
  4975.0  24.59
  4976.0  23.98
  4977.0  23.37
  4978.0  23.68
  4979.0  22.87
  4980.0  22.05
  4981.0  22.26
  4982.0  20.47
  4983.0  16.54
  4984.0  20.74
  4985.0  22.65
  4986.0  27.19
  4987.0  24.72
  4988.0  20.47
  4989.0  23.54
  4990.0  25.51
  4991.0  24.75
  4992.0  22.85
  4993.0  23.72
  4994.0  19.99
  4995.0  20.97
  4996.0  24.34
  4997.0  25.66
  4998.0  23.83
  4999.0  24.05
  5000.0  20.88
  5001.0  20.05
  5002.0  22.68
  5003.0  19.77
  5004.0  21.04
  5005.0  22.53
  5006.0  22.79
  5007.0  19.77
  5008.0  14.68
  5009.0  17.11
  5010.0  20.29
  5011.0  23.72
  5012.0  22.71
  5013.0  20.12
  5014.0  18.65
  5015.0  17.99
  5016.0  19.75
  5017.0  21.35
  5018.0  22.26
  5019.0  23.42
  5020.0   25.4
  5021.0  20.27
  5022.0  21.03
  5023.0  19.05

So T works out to 4.4 AA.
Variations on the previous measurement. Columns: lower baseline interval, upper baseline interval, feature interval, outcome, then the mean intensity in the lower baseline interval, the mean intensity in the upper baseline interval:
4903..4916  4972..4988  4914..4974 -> -4.6 AA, 26.4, 22.9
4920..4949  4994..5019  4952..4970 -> 4.3 AA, 29.8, 21.1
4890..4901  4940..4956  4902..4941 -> 0.0 AA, 24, 32.1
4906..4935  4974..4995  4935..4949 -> -2.5 AA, 28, 22.8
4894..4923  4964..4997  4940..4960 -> -4.3 AA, 25.7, 22.2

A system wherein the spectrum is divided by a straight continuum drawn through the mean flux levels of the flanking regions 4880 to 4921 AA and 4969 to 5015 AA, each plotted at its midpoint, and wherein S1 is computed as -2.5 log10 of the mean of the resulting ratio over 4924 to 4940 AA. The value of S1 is -0.245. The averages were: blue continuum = 24.7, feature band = 29.9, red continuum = 22.2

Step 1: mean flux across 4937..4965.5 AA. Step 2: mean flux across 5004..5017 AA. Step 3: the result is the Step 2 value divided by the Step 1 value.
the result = 0.75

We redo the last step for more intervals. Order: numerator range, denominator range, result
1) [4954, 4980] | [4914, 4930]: 0.73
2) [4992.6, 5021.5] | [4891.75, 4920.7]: 0.83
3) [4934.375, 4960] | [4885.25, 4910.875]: 1.21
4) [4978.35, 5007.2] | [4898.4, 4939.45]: 0.81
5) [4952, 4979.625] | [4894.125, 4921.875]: 0.84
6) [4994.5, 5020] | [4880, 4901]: 0.92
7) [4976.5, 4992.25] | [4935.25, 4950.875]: 0.72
